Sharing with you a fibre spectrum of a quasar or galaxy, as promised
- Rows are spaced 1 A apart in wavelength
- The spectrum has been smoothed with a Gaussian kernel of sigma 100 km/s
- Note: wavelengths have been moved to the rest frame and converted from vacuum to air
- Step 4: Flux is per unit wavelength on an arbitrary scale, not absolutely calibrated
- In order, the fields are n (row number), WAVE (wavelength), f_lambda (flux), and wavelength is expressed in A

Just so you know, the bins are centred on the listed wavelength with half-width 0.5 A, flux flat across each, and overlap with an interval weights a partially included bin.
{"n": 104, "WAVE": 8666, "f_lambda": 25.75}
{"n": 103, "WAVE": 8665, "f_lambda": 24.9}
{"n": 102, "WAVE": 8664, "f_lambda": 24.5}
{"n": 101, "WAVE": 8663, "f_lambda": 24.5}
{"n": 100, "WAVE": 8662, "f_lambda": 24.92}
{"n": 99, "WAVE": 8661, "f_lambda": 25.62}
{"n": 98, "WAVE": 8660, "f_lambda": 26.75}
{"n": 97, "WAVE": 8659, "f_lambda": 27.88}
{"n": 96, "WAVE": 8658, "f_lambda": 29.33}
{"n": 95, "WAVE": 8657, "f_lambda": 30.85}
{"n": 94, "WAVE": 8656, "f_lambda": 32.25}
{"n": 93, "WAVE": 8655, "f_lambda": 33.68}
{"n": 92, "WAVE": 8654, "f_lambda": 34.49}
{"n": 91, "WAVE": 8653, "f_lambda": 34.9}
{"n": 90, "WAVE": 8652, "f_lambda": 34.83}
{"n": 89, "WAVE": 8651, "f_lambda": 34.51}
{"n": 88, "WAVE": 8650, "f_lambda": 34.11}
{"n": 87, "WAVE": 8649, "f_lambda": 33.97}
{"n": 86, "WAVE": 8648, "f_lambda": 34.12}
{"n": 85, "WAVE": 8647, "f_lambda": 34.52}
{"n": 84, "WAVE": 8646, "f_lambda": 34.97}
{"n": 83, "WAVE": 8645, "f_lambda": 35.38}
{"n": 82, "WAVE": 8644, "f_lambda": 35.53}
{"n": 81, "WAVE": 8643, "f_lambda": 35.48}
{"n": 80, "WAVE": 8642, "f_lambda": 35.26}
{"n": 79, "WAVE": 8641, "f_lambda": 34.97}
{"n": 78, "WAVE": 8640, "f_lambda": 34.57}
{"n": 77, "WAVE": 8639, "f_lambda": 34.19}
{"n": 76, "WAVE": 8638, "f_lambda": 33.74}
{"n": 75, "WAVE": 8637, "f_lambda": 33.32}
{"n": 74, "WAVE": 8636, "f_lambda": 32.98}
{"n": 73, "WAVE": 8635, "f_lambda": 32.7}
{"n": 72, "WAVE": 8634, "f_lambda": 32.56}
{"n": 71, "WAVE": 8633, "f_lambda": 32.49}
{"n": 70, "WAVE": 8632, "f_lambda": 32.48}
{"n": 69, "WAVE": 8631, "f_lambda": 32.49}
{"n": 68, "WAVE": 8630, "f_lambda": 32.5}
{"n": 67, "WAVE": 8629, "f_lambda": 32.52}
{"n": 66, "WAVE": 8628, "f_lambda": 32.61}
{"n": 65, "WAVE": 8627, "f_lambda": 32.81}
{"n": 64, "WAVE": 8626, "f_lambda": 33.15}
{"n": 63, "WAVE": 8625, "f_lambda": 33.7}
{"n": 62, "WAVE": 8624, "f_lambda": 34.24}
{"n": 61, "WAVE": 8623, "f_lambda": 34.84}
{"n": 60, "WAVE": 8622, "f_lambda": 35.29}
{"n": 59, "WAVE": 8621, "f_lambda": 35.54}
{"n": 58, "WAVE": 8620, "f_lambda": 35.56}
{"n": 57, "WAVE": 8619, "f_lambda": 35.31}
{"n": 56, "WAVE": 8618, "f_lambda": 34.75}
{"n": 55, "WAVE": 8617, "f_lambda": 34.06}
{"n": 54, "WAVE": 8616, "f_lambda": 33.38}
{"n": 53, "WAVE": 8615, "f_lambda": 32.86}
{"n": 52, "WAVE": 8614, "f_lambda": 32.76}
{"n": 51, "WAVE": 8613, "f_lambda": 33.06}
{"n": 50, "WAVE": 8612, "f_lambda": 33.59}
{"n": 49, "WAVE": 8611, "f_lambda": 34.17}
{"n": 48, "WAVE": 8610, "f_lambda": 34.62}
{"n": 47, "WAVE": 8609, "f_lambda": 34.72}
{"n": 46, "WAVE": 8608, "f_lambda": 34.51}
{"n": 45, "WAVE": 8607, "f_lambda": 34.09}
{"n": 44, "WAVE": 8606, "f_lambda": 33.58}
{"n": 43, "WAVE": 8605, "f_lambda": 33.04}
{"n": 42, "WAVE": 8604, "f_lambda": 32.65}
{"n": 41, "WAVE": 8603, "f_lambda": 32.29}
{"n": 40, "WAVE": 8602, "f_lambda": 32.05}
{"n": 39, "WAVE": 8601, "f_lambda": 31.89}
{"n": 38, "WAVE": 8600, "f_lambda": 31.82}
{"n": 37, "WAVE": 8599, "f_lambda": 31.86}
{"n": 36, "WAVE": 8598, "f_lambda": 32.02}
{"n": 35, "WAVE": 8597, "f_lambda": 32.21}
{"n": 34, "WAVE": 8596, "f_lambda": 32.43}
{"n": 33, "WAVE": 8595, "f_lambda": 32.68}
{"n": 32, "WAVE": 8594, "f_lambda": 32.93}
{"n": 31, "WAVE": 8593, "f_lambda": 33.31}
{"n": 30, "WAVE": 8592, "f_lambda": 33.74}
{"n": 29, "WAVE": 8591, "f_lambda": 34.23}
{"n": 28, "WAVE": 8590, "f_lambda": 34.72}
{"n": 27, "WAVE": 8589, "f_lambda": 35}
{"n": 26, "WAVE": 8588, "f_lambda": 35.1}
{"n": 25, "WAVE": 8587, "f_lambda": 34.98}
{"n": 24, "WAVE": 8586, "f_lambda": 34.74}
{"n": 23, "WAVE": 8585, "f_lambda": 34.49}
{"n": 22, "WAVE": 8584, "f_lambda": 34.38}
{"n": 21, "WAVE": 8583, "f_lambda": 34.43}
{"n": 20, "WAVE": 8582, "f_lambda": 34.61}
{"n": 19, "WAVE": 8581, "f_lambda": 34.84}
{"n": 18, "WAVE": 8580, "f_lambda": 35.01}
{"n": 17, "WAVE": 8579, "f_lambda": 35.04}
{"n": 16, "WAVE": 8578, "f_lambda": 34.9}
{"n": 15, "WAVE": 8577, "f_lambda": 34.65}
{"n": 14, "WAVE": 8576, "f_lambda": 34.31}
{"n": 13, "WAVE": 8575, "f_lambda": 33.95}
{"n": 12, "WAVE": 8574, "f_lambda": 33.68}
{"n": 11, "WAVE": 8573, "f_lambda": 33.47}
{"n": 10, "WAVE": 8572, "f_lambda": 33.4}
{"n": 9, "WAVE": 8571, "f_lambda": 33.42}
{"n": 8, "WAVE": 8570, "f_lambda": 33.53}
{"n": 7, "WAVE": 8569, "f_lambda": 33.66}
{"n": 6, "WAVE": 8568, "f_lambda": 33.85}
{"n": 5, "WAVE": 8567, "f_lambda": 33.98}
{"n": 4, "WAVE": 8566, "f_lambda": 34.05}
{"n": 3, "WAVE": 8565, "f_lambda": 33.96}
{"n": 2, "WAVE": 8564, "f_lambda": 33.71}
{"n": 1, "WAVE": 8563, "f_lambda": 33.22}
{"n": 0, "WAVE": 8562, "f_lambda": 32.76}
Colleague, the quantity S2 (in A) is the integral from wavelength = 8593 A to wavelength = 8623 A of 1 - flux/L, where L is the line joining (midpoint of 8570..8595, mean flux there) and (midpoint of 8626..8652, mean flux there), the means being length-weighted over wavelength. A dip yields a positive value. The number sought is 0.5 A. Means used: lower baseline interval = 34.3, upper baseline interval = 33.8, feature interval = 33.5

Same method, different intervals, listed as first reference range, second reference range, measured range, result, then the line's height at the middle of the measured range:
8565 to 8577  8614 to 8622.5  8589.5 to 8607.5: 0.70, 34.2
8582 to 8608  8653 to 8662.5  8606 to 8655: -4.15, 31.4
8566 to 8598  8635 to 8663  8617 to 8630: -0.36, 33.2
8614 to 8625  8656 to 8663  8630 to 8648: -1.64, 31.2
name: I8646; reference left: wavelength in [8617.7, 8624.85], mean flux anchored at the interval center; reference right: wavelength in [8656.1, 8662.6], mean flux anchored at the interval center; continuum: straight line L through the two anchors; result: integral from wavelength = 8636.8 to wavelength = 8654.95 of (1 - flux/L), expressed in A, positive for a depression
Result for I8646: -2.6 A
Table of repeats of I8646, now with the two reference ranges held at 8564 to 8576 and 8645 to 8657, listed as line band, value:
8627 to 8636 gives 0.4 A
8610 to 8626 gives -0.1 A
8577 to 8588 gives -0.3 A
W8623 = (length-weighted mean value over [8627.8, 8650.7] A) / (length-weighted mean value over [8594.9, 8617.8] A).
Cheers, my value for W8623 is 1.02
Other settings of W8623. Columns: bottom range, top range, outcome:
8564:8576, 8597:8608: 0.97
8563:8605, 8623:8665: 0.96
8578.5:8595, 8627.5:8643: 0.97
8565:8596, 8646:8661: 0.95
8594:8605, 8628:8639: 1.02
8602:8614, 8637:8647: 1.04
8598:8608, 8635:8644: 1.05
